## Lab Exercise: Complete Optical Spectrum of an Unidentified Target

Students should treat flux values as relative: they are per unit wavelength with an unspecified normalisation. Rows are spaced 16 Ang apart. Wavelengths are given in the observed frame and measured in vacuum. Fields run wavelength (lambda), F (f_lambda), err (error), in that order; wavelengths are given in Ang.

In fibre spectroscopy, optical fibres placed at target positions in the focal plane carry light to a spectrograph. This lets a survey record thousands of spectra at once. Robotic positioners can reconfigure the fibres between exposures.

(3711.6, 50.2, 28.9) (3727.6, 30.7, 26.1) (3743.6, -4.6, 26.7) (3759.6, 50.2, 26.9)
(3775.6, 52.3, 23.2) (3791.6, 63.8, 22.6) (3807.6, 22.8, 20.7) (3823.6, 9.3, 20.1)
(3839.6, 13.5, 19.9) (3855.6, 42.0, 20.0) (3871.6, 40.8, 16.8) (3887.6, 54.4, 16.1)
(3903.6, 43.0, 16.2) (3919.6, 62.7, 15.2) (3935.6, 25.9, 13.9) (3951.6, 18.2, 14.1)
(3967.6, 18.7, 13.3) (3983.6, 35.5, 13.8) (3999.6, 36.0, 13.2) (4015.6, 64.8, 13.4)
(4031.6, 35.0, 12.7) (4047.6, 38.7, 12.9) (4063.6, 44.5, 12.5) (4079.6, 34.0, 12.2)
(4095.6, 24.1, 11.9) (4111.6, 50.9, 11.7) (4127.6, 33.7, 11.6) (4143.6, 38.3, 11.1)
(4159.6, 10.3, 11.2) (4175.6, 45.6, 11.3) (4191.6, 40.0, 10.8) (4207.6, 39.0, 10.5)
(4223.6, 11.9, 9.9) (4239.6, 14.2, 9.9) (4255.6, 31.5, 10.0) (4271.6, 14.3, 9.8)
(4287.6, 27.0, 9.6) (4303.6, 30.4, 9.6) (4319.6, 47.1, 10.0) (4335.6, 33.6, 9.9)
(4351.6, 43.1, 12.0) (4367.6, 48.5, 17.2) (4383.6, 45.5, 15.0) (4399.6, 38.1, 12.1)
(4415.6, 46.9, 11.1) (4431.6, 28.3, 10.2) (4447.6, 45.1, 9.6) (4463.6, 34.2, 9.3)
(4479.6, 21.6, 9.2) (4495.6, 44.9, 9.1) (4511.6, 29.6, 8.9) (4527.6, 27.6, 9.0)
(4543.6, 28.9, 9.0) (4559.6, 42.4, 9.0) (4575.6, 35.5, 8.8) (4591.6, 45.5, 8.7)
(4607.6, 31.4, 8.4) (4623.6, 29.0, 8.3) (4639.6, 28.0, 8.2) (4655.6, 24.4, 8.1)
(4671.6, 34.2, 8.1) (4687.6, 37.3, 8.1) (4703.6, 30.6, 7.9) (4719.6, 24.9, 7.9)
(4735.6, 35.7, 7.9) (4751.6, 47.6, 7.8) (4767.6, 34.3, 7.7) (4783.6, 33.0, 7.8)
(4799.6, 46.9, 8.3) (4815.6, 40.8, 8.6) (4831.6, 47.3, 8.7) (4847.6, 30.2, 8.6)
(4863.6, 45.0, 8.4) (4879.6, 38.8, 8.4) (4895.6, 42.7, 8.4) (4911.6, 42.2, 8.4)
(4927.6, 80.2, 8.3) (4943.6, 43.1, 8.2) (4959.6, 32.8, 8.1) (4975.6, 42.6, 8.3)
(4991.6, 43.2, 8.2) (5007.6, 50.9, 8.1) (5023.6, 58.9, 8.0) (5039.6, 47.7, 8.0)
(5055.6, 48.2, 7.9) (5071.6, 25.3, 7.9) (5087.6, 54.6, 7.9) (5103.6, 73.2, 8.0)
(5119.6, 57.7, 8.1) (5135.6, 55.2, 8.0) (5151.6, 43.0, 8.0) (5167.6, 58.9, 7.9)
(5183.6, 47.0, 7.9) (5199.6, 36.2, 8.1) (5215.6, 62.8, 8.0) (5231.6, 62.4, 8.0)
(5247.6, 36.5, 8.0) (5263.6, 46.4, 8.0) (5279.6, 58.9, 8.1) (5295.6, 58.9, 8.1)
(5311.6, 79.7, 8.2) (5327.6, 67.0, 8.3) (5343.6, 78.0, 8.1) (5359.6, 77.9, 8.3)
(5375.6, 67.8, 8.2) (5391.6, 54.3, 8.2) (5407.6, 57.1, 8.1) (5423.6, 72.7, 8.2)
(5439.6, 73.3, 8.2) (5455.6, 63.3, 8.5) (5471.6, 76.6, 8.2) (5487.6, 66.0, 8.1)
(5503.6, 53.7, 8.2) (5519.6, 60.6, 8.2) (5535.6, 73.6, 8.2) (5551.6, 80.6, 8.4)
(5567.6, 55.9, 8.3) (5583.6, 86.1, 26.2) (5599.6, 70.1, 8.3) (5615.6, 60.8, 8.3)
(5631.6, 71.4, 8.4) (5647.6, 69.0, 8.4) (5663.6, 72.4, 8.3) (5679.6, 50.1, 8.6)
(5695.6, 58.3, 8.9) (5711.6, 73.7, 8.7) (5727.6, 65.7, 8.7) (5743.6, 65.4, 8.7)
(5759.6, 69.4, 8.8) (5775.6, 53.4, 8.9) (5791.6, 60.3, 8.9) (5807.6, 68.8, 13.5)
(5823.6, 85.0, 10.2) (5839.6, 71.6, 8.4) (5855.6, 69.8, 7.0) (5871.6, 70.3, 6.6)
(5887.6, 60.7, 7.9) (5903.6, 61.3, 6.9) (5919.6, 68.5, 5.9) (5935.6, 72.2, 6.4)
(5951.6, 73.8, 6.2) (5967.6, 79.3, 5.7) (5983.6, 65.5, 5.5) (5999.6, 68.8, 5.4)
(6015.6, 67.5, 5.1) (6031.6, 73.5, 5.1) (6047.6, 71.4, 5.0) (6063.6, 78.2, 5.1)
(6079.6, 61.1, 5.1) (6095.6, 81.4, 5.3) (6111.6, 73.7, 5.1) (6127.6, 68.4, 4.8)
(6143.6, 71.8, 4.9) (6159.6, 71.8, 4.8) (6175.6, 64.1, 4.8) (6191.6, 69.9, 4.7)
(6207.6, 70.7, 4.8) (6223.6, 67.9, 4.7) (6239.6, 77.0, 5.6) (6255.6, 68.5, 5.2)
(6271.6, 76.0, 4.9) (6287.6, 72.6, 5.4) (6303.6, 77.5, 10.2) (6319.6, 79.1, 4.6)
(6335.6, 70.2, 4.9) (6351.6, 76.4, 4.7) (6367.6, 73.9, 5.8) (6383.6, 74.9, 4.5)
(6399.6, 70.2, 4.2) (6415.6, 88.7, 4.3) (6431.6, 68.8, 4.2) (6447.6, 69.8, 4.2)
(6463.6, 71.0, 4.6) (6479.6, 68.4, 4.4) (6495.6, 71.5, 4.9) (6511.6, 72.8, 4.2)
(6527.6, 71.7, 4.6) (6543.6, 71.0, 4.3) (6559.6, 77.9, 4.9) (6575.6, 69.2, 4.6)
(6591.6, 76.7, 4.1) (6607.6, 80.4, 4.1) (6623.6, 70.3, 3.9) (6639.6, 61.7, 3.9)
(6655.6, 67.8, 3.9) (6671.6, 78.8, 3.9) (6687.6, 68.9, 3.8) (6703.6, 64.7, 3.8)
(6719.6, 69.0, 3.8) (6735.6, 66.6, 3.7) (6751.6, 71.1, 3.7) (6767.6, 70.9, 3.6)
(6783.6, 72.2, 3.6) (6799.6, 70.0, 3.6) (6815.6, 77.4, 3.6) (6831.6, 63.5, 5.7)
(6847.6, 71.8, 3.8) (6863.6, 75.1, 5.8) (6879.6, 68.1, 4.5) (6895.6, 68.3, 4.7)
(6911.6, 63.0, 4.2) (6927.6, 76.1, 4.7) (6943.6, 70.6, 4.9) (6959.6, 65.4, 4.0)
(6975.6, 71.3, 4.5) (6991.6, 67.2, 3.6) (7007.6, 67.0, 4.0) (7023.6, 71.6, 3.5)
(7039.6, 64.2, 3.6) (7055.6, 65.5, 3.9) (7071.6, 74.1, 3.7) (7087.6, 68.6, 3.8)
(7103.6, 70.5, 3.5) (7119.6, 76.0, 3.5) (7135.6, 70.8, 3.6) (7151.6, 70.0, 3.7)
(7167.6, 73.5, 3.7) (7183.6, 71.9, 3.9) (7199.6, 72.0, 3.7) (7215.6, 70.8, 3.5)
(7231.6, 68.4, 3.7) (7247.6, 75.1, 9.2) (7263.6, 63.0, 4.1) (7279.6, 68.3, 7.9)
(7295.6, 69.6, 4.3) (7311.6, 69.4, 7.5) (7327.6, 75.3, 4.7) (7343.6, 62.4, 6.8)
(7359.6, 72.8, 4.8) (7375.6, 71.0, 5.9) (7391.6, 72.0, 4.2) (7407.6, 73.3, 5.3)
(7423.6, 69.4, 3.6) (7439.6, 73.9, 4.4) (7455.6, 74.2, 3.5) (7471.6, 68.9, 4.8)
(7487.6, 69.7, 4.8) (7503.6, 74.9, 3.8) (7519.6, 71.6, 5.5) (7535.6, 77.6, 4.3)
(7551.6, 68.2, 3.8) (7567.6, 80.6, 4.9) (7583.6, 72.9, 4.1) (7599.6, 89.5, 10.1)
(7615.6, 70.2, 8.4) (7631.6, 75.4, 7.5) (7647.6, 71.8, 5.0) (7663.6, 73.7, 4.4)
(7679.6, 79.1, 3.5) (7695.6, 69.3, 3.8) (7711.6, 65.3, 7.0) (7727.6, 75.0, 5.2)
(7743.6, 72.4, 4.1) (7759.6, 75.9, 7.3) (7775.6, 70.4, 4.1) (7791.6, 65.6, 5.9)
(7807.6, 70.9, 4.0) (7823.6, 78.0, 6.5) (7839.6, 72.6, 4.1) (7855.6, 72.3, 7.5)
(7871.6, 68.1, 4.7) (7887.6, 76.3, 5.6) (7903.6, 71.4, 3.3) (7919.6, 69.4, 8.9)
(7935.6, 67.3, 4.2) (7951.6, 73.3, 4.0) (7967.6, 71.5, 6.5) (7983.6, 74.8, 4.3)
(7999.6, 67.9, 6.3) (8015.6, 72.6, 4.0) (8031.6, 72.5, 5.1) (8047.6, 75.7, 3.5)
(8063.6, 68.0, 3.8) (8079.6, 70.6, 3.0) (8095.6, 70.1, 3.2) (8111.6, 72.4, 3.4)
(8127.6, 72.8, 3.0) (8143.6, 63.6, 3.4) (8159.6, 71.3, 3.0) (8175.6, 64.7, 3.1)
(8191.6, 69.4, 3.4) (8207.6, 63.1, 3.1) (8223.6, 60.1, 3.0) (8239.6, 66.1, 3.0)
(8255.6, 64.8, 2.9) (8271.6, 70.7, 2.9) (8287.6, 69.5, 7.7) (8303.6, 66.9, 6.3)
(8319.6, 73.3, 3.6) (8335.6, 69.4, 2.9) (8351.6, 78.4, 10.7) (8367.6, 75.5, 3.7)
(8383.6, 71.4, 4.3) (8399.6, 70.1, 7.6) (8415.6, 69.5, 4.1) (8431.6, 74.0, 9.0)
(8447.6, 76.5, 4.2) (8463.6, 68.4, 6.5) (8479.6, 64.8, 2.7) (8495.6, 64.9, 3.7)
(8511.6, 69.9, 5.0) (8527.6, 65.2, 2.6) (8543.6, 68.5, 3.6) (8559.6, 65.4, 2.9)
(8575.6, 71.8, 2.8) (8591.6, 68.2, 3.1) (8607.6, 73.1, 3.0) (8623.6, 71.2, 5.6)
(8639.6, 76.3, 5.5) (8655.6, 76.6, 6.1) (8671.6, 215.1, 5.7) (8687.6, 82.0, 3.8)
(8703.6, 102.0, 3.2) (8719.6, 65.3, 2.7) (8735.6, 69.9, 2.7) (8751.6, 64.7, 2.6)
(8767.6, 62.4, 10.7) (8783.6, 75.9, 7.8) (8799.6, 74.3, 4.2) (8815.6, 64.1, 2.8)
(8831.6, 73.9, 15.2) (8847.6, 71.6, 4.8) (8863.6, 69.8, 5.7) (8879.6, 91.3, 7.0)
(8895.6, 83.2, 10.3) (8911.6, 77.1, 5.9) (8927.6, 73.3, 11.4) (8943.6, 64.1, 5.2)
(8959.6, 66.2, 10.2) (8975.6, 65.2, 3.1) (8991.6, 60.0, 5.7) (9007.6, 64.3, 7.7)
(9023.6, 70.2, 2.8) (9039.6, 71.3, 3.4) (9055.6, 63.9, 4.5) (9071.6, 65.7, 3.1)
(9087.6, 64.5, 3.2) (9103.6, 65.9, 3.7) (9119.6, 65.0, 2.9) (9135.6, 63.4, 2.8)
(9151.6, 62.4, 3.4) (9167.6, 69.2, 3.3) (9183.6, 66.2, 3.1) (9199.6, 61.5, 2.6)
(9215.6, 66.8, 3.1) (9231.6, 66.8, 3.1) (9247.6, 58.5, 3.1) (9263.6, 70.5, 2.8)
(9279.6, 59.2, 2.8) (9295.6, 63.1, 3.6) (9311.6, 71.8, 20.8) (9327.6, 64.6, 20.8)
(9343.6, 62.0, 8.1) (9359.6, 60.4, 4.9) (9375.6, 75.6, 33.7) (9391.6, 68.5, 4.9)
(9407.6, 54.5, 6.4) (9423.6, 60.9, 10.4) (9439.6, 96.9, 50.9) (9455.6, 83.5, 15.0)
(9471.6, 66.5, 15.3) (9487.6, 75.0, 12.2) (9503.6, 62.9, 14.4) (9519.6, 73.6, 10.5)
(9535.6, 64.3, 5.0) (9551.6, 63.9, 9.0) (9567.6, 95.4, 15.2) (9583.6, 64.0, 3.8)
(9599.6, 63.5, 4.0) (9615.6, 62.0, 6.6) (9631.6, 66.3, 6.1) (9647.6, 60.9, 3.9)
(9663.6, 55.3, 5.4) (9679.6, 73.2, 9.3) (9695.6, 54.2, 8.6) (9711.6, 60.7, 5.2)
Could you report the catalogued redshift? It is 0.321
